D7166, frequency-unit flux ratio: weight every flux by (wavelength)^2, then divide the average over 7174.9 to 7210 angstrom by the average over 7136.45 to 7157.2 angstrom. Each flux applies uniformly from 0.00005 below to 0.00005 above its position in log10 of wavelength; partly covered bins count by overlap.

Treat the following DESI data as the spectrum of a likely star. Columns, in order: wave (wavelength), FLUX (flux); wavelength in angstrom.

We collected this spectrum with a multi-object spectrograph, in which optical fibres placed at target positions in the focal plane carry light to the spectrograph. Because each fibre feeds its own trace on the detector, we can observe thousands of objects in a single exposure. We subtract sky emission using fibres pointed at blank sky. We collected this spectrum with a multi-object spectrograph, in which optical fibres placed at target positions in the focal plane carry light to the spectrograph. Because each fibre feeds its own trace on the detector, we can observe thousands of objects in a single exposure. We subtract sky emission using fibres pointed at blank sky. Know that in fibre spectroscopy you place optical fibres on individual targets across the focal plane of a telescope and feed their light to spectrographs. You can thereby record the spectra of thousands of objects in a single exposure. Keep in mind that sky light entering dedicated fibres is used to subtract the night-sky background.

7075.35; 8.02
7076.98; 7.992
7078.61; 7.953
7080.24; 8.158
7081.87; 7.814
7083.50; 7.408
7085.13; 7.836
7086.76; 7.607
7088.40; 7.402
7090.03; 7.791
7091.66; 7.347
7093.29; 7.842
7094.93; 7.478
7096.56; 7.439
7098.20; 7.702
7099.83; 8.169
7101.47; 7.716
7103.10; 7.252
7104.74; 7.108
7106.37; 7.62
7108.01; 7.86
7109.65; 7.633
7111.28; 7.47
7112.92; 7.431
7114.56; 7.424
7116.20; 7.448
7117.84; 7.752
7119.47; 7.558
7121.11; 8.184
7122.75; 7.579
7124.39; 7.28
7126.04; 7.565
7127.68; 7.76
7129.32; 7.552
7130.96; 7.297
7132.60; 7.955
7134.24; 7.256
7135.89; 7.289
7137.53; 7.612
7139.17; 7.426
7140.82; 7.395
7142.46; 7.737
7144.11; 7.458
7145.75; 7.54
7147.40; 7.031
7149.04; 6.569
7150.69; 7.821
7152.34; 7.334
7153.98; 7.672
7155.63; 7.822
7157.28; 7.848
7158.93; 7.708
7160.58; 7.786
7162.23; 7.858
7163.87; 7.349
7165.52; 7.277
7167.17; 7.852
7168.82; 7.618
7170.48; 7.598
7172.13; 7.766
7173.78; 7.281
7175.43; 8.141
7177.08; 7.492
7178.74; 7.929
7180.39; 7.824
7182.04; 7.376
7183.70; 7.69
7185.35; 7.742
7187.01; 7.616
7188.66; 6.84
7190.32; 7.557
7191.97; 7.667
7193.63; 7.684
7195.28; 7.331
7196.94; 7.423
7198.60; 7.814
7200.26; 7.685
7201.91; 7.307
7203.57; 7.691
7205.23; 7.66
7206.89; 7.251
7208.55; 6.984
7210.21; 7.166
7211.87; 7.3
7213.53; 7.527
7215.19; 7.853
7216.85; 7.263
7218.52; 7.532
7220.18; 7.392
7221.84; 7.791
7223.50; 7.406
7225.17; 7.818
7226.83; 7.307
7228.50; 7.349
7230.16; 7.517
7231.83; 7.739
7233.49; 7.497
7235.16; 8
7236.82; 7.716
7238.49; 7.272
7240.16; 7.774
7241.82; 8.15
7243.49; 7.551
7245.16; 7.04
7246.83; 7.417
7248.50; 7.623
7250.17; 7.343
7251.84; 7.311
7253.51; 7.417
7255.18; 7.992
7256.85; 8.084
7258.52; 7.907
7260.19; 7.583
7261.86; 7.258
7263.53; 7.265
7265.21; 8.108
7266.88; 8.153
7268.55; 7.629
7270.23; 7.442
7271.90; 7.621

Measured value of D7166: 1.0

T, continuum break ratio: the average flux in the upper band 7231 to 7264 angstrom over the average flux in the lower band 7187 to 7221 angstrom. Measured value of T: 1.02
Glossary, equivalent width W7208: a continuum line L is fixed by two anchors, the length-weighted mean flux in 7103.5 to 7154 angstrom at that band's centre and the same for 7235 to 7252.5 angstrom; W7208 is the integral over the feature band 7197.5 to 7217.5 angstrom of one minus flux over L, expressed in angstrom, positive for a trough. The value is 0.2 angstrom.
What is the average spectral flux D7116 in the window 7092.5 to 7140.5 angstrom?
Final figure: 7.57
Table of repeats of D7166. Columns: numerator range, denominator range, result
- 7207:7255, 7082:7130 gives 1.02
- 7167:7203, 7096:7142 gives 1.02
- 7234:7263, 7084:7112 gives 1.04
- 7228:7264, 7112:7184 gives 1.03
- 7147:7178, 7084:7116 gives 1.02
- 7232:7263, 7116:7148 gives 1.04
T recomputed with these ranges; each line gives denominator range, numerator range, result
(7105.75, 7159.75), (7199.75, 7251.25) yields 1.00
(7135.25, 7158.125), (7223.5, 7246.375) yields 1.02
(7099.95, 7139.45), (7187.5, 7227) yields 0.99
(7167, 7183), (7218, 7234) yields 0.98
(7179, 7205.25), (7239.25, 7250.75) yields 1.00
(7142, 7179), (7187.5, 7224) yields 0.98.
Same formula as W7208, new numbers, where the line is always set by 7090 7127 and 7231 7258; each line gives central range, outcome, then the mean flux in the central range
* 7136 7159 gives 0.3 angstrom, 7.48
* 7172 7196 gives 0.1 angstrom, 7.59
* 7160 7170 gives 0.0 angstrom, 7.62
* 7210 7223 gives 0.2 angstrom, 7.49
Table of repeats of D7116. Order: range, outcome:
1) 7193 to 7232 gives 7.49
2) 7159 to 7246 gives 7.56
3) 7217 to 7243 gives 7.61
